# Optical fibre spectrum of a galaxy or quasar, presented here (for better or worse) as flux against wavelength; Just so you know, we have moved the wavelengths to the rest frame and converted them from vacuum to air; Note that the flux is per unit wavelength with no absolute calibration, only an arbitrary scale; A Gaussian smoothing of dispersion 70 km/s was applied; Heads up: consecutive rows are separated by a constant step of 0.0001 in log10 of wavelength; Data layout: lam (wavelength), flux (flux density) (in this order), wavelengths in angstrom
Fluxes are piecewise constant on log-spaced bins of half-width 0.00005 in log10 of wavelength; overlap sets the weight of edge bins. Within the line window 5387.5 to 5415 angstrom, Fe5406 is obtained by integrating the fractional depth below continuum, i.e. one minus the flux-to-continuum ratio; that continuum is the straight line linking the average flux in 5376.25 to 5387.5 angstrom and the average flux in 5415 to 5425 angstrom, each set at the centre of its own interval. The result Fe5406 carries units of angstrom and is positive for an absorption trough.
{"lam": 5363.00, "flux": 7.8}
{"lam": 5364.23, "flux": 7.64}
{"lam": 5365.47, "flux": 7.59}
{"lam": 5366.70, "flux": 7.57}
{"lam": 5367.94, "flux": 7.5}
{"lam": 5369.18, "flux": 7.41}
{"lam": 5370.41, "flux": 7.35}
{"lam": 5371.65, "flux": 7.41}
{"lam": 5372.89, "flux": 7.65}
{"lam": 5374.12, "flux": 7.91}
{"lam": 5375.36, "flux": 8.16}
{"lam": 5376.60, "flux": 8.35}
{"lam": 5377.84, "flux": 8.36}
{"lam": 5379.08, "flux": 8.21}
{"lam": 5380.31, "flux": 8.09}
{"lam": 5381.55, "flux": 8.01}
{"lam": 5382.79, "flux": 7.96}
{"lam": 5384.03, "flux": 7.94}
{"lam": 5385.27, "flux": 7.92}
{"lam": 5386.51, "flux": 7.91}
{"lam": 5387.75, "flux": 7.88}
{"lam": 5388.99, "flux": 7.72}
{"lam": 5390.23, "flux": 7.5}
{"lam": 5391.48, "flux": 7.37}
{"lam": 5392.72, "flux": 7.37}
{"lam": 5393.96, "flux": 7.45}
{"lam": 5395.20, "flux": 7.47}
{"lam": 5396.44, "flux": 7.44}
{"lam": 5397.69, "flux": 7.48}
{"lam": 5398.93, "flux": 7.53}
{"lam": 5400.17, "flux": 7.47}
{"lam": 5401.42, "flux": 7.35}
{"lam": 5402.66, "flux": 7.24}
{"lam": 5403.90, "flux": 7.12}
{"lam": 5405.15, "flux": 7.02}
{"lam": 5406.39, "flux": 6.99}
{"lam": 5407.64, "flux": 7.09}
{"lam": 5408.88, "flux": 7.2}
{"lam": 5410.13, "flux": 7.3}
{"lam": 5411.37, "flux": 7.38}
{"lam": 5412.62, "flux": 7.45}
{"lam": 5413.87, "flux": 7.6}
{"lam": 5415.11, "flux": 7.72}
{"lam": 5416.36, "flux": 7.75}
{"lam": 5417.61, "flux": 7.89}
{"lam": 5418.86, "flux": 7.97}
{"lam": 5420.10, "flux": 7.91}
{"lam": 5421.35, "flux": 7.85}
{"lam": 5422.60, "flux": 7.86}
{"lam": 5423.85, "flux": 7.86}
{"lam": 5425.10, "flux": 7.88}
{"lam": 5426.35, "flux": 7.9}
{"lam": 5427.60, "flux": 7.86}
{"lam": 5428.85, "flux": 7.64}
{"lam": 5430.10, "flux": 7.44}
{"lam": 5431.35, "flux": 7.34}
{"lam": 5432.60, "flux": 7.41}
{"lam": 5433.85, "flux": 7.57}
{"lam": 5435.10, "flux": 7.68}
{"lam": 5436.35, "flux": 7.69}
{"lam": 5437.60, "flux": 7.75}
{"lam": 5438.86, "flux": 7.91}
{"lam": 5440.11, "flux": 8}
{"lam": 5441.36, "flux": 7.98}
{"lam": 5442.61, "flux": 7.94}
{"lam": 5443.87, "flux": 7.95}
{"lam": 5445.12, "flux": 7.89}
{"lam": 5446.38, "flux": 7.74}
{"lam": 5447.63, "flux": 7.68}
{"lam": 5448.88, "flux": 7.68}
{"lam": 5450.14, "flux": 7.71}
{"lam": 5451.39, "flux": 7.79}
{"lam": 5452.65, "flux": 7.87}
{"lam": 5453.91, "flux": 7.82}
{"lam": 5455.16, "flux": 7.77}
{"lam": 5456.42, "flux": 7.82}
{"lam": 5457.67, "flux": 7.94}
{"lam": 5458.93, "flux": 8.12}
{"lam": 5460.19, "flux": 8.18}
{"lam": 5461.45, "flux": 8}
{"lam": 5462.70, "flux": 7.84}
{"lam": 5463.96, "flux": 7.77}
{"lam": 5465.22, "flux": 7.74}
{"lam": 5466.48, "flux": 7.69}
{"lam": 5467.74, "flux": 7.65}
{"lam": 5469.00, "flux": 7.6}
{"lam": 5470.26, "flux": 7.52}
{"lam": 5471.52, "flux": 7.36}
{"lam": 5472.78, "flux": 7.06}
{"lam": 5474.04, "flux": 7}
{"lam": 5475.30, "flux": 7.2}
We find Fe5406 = 2.0 angstrom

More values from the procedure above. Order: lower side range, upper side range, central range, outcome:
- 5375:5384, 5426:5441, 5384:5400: 0.89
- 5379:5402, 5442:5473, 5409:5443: 0.06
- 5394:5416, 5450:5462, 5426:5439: 0.02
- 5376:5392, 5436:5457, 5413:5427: 0.08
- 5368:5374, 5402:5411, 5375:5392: -1.33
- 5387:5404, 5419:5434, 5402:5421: 0.39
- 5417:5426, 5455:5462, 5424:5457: 0.73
